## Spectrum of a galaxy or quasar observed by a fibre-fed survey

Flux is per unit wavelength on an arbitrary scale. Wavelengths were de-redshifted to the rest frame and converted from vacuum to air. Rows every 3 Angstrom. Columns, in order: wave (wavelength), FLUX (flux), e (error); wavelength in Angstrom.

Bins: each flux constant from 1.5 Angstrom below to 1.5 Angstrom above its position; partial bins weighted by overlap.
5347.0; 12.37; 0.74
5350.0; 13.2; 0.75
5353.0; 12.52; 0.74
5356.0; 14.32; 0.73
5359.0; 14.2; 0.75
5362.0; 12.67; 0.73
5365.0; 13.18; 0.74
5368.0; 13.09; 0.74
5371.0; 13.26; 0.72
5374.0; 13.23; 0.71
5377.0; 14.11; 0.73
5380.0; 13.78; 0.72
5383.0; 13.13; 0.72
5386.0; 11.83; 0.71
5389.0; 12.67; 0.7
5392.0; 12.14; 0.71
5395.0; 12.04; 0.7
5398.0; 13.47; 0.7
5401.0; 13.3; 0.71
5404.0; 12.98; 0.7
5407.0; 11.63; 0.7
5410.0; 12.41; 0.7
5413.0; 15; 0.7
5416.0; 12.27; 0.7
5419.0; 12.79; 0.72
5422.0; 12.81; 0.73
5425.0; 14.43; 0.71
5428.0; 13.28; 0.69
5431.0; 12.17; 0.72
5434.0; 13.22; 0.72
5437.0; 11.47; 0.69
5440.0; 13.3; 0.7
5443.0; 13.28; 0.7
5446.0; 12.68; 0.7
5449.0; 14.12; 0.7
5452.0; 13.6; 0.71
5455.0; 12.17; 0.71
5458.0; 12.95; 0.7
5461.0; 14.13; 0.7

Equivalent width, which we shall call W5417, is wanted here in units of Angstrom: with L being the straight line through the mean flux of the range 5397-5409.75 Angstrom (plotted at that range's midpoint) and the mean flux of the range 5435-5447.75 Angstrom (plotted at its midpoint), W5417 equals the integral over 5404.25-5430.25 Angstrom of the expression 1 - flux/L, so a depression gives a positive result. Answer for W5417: -0.6 Angstrom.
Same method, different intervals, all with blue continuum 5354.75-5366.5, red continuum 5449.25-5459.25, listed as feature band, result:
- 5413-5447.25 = 0.56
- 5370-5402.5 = 1.07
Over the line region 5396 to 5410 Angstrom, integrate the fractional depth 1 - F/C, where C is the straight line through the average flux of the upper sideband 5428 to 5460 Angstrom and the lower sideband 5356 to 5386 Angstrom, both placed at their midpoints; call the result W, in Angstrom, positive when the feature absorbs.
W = 0.4 Angstrom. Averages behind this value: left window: 13.4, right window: 12.9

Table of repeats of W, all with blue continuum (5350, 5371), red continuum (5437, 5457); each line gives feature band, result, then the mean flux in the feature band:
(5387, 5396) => 0.65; 12.3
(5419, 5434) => -0.02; 13.1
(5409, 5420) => -0.01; 13.2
